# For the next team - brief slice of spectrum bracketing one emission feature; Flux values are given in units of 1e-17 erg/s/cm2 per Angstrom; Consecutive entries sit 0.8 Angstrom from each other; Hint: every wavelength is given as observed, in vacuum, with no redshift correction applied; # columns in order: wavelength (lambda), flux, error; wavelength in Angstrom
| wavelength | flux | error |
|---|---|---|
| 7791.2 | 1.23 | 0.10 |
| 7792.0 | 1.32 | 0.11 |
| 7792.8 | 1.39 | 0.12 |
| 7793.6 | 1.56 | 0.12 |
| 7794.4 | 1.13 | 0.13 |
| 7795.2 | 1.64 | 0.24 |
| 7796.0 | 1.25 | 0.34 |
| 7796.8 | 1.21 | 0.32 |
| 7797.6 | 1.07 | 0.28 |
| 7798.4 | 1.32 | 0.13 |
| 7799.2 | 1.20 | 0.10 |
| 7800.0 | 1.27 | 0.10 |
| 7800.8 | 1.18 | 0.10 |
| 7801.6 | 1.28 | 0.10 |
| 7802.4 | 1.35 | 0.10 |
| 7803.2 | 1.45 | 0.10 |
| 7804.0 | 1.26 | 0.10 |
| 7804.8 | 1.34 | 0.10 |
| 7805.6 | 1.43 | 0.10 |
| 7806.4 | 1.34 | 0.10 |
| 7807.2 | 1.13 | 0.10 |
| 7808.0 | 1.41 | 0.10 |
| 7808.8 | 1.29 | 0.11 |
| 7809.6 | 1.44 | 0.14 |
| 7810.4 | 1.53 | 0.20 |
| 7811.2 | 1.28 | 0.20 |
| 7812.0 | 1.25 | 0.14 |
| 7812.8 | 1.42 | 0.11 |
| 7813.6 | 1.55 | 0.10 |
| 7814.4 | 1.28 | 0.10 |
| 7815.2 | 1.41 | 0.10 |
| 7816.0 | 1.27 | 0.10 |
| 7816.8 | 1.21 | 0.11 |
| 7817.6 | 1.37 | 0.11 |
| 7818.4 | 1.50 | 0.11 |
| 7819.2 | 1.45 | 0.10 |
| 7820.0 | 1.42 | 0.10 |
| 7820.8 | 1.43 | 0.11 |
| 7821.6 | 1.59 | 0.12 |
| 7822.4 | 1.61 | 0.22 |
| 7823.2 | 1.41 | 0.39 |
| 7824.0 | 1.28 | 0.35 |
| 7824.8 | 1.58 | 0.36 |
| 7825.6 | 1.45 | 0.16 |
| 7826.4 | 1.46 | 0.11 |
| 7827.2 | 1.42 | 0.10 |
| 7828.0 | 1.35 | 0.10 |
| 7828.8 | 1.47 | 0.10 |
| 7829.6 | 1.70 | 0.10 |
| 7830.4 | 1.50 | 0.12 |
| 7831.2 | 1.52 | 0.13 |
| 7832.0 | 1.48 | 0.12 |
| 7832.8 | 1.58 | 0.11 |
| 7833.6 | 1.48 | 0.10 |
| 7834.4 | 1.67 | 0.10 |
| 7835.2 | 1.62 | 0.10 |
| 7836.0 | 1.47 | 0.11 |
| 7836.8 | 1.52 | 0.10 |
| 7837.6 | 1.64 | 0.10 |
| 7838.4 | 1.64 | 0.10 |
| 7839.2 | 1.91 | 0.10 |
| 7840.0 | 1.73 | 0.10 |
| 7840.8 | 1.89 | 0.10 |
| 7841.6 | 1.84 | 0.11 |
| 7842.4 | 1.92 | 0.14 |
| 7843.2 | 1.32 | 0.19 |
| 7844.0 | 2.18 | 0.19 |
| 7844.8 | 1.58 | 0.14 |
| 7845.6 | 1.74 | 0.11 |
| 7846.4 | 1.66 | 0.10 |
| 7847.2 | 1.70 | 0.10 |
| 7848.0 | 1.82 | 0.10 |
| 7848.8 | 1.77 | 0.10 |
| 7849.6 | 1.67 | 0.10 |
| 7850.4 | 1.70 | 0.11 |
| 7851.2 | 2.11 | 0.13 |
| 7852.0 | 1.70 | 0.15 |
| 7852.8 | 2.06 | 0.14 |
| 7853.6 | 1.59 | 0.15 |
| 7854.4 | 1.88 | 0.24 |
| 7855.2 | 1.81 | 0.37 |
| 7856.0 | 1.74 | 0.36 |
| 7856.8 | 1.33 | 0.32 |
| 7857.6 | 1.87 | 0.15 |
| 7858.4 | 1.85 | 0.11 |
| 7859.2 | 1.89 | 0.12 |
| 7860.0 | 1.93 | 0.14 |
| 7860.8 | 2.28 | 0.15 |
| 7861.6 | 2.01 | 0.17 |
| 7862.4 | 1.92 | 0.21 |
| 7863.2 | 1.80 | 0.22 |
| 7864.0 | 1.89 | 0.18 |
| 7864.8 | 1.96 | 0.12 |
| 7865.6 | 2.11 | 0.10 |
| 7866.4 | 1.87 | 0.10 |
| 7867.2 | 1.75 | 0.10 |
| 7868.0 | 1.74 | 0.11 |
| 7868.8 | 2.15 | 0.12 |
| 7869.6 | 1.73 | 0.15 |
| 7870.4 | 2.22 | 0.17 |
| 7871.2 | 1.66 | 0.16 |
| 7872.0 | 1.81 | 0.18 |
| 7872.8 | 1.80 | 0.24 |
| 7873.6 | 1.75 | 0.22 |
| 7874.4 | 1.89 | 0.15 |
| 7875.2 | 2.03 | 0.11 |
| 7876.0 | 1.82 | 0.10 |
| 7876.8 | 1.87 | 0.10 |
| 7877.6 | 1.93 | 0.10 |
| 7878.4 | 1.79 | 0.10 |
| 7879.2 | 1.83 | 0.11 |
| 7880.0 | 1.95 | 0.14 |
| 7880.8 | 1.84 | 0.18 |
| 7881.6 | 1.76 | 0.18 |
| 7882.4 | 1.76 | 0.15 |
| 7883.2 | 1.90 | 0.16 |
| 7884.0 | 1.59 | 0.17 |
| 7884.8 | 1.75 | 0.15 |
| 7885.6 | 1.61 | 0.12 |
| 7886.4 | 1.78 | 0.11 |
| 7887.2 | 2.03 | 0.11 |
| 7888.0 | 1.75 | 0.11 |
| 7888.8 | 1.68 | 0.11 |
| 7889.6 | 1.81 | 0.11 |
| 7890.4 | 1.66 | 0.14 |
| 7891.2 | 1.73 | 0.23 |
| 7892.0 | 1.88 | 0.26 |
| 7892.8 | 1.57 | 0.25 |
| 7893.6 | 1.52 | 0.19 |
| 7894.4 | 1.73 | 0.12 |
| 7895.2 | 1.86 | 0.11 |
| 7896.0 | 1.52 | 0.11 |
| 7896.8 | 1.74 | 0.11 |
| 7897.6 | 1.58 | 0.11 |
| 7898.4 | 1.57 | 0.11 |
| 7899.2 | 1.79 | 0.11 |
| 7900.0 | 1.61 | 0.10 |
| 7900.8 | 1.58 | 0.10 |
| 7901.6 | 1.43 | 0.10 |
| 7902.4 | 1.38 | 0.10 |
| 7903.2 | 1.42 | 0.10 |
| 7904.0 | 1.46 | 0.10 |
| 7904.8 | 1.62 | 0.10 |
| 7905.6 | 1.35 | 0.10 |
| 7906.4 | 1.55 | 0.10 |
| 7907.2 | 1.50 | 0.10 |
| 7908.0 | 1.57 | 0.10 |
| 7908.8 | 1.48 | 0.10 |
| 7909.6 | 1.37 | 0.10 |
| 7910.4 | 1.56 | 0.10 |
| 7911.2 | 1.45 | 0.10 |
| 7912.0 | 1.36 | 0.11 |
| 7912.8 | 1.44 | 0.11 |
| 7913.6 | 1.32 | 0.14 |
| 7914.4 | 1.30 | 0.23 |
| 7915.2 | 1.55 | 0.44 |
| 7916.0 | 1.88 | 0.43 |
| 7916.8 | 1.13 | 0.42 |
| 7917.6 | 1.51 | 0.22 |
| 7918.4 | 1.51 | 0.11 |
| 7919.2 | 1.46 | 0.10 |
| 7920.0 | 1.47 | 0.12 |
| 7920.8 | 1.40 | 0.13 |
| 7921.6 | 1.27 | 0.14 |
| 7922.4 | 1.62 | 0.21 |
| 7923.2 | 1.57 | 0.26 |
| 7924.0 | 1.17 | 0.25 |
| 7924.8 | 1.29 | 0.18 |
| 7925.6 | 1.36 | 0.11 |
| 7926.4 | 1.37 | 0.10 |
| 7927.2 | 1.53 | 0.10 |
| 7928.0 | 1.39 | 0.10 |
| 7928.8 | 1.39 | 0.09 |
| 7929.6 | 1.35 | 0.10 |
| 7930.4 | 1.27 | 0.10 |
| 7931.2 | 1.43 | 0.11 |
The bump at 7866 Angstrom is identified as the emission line Mg II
